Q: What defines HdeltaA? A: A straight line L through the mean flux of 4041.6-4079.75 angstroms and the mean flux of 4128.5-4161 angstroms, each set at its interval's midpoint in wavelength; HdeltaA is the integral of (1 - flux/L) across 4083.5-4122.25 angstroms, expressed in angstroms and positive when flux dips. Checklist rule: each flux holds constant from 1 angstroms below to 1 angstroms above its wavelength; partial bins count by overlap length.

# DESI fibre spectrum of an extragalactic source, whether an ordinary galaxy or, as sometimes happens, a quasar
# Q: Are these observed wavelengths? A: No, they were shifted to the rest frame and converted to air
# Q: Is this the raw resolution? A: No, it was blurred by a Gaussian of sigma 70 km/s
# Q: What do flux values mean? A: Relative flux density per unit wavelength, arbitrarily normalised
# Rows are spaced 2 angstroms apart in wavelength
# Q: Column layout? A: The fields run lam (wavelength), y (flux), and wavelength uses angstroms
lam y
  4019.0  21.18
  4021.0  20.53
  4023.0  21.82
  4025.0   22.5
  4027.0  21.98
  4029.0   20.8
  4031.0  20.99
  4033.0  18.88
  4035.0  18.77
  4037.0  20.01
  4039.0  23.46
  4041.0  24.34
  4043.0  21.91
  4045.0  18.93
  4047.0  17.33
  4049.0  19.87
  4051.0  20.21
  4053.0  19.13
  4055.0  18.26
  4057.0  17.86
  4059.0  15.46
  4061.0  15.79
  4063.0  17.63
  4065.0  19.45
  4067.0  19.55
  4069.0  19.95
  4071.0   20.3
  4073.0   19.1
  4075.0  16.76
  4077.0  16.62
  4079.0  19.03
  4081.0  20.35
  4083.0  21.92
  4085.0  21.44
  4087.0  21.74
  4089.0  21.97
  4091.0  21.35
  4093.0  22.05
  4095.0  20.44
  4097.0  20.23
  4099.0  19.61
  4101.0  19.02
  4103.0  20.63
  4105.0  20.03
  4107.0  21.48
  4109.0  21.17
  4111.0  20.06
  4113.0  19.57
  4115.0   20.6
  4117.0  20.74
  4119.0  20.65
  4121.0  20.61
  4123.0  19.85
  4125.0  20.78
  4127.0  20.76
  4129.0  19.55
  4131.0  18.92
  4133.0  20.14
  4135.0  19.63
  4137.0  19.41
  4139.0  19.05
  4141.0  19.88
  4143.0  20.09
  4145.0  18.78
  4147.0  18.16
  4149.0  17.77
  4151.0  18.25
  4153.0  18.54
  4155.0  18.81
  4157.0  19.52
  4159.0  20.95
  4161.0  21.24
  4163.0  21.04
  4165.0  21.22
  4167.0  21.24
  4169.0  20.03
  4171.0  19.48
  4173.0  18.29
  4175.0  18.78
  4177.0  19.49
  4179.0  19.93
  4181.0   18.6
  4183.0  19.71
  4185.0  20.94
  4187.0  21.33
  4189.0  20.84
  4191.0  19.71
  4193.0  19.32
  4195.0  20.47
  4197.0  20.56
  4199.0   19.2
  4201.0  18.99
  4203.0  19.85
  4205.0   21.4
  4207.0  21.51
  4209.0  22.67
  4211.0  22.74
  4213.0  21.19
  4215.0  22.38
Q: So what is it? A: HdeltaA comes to -3.6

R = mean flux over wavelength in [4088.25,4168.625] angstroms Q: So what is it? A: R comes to 20.1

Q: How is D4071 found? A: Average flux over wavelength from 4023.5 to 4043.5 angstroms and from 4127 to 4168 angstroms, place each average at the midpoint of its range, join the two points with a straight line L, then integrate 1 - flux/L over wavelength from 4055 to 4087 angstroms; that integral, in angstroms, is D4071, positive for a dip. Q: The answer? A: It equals 3.0 angstroms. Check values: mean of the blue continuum 21.4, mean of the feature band 18.8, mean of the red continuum 19.6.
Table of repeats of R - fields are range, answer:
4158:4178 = 20.2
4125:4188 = 19.7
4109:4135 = 20.2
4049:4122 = 19.7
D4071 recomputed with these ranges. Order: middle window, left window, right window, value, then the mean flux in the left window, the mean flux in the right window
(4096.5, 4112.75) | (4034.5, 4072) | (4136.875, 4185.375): -0.7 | 19.4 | 19.6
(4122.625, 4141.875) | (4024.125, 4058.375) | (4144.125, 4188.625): 0.0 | 20.2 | 19.7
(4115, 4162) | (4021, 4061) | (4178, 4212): 1.4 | 20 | 20.5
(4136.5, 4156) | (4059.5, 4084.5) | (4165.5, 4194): 0.7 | 18.9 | 19.9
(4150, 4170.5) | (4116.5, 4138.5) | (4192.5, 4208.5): 0.1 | 20.1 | 20.3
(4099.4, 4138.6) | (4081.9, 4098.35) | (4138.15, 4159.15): 0.0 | 21.3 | 19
